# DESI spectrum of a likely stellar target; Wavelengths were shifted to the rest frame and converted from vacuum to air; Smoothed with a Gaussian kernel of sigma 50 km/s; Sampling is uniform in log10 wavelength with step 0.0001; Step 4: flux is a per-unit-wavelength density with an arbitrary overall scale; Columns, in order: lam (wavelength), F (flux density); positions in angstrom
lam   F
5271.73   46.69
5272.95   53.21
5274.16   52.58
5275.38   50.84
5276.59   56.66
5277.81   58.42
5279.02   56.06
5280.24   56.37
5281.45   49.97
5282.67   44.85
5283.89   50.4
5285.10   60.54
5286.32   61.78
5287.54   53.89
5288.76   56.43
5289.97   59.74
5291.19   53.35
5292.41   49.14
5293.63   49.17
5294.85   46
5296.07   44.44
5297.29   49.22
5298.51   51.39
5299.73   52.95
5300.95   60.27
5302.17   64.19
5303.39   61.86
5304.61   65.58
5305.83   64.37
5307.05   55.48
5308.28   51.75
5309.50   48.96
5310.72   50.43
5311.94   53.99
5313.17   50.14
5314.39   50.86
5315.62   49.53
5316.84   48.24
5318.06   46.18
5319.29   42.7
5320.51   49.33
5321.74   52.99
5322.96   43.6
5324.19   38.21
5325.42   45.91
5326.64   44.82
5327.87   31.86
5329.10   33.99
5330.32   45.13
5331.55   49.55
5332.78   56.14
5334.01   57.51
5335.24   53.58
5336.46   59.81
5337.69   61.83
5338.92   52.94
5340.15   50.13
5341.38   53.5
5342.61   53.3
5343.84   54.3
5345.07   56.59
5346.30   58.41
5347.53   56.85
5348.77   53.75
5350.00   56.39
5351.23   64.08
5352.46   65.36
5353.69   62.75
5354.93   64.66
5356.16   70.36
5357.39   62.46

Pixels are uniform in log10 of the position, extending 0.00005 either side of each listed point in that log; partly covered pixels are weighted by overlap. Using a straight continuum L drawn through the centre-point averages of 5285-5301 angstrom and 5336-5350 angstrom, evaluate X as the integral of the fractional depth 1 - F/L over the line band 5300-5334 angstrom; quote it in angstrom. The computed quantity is 2.4 angstrom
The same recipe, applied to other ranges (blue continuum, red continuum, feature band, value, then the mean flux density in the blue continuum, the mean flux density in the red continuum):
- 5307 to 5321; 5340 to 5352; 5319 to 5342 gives 1.9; 49.6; 56.1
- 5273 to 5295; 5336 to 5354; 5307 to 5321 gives 1.5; 53.8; 57.2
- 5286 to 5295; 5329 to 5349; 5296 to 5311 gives -0.6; 53.8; 53.9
